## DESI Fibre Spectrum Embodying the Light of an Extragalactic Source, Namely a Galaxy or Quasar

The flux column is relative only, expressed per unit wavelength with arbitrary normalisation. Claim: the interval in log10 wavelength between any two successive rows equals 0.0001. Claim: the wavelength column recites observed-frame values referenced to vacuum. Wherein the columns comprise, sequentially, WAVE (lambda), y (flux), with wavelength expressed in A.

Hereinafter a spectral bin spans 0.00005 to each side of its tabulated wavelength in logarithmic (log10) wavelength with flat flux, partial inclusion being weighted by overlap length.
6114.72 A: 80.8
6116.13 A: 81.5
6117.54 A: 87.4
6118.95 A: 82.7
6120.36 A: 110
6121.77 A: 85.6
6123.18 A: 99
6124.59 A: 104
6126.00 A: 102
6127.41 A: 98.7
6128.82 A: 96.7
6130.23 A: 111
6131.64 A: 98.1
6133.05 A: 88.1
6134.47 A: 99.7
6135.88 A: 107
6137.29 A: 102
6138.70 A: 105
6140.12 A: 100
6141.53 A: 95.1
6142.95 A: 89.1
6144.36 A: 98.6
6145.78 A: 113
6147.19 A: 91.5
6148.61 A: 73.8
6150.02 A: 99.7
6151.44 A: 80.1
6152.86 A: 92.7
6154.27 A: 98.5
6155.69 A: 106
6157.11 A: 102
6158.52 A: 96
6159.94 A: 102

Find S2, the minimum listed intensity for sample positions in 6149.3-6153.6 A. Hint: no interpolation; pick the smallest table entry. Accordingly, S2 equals 80.1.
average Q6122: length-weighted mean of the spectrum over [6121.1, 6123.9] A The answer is 92.4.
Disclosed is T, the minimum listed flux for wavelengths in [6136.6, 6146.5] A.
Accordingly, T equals 89.1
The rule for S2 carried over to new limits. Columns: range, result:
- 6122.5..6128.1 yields 98.7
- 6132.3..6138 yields 88.1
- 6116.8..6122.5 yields 82.7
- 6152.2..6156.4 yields 92.7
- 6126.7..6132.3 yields 96.7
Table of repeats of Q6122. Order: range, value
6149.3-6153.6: 91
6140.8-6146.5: 99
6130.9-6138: 99.1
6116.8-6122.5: 91.3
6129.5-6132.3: 105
